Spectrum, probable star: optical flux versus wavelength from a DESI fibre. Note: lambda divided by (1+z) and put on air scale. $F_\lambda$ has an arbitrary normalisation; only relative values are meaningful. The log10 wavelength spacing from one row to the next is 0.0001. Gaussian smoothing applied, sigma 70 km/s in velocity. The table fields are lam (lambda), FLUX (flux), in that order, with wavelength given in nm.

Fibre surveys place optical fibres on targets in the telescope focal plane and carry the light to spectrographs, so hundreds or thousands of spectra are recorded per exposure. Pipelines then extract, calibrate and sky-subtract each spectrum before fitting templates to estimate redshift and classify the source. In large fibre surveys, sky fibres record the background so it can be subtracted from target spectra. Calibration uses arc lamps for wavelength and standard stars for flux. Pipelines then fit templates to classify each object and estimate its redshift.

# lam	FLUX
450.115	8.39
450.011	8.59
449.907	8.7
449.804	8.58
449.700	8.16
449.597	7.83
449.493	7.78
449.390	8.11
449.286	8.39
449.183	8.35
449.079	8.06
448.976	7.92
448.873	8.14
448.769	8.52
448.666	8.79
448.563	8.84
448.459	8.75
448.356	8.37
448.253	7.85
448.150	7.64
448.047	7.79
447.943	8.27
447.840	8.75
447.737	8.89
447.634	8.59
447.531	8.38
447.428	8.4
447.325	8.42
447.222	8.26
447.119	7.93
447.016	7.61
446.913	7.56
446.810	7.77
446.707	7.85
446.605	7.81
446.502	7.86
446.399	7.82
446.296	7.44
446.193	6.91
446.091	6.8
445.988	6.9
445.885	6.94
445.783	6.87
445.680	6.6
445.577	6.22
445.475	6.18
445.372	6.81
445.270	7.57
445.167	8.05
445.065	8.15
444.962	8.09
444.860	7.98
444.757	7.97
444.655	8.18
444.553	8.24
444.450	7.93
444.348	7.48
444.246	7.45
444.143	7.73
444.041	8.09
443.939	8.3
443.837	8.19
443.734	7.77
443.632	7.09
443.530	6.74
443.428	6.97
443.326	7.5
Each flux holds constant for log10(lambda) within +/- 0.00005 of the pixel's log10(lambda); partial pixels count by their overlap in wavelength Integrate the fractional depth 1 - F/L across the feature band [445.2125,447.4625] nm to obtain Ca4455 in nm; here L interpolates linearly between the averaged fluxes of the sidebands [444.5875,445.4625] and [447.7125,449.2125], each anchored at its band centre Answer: 0.17 nm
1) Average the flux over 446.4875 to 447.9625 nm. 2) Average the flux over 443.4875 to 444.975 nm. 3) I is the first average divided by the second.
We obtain 1.04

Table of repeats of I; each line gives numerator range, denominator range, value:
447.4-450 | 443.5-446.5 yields 1.11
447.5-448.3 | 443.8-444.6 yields 1.04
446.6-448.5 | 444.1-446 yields 1.10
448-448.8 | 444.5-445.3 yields 1.04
